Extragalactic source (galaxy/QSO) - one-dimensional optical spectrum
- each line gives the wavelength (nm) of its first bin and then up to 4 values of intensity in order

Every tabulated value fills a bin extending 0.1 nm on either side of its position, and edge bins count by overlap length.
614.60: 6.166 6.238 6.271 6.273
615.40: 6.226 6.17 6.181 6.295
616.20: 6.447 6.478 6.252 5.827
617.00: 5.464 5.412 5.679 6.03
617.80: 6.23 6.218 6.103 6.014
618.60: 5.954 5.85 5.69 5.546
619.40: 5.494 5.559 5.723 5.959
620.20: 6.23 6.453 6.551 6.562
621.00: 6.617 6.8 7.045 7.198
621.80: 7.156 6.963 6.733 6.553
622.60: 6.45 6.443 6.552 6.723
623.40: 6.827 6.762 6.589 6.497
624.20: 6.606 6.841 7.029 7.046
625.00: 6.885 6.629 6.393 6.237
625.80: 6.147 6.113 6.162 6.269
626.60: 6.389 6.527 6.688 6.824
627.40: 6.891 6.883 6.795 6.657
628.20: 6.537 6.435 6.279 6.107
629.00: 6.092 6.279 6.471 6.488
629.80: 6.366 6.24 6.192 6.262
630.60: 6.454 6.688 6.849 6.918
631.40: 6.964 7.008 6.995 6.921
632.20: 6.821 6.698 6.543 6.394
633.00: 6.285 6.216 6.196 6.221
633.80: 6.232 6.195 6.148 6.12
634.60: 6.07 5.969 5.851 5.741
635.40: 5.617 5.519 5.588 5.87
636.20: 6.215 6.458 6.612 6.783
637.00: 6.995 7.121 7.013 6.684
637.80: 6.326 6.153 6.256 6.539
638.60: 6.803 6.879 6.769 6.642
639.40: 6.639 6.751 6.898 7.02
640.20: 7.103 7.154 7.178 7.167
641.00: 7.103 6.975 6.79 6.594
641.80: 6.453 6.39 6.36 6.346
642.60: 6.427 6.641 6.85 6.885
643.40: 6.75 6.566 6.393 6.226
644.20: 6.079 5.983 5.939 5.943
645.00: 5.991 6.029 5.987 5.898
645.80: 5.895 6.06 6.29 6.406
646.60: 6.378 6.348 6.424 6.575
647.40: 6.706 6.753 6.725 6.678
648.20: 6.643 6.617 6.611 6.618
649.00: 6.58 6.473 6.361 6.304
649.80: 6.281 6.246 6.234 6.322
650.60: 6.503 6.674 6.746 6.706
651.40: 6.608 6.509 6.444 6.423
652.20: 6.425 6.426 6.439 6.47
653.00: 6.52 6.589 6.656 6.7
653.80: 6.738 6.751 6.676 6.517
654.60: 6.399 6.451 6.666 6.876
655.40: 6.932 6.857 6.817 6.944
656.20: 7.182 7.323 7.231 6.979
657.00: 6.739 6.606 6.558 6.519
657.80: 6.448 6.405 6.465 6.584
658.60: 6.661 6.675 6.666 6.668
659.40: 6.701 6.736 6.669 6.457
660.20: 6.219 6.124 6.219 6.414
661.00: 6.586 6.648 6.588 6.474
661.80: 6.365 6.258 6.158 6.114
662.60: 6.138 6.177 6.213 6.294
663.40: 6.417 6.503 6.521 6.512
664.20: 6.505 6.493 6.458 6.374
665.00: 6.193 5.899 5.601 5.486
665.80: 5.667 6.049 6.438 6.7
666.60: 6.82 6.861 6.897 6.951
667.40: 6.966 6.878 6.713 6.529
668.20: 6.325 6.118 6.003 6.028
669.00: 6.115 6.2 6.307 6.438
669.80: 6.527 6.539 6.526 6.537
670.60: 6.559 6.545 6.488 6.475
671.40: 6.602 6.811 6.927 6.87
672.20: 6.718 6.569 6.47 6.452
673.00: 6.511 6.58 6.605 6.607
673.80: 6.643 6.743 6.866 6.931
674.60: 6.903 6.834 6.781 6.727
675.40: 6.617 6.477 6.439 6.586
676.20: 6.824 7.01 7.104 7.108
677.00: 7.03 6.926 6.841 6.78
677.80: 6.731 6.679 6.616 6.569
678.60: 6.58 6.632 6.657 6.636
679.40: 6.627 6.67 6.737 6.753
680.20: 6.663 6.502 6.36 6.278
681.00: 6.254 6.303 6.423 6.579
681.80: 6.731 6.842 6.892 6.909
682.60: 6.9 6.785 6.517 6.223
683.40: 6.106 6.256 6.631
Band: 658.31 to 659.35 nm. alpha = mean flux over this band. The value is 6.65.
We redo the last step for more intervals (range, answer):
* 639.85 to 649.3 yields 6.51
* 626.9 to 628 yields 6.8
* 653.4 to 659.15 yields 6.73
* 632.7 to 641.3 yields 6.48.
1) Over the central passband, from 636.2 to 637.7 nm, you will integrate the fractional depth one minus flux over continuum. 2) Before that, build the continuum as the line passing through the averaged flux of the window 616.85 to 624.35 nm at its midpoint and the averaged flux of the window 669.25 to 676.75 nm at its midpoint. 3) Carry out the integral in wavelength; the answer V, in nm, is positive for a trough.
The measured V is -0.08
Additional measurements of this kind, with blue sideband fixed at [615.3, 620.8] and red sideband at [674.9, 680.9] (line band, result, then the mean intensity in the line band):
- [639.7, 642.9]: -0.260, 6.79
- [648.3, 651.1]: -0.042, 6.47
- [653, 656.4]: -0.166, 6.75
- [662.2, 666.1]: 0.209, 6.19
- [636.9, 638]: -0.094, 6.77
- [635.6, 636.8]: 0.014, 6.15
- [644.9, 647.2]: 0.058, 6.17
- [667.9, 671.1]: 0.116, 6.36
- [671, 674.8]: -0.023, 6.68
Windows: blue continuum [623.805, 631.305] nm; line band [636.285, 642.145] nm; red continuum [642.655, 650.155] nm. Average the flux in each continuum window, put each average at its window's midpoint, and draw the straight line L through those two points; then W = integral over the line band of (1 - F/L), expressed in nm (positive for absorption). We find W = -0.30 nm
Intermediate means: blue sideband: 6.52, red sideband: 6.38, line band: 6.76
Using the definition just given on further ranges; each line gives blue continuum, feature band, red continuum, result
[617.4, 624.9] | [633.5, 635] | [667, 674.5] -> 0.078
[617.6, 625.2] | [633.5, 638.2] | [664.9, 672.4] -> 0.148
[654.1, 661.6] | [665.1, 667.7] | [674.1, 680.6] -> 0.112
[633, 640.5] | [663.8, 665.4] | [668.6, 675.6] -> 0.057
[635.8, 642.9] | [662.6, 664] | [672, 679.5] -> 0.073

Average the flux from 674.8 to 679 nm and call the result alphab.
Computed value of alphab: 6.75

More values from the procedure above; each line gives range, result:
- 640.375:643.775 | 6.73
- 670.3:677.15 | 6.71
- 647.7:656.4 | 6.6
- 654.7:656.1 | 6.79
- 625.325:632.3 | 6.52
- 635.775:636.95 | 6.33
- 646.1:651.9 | 6.51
